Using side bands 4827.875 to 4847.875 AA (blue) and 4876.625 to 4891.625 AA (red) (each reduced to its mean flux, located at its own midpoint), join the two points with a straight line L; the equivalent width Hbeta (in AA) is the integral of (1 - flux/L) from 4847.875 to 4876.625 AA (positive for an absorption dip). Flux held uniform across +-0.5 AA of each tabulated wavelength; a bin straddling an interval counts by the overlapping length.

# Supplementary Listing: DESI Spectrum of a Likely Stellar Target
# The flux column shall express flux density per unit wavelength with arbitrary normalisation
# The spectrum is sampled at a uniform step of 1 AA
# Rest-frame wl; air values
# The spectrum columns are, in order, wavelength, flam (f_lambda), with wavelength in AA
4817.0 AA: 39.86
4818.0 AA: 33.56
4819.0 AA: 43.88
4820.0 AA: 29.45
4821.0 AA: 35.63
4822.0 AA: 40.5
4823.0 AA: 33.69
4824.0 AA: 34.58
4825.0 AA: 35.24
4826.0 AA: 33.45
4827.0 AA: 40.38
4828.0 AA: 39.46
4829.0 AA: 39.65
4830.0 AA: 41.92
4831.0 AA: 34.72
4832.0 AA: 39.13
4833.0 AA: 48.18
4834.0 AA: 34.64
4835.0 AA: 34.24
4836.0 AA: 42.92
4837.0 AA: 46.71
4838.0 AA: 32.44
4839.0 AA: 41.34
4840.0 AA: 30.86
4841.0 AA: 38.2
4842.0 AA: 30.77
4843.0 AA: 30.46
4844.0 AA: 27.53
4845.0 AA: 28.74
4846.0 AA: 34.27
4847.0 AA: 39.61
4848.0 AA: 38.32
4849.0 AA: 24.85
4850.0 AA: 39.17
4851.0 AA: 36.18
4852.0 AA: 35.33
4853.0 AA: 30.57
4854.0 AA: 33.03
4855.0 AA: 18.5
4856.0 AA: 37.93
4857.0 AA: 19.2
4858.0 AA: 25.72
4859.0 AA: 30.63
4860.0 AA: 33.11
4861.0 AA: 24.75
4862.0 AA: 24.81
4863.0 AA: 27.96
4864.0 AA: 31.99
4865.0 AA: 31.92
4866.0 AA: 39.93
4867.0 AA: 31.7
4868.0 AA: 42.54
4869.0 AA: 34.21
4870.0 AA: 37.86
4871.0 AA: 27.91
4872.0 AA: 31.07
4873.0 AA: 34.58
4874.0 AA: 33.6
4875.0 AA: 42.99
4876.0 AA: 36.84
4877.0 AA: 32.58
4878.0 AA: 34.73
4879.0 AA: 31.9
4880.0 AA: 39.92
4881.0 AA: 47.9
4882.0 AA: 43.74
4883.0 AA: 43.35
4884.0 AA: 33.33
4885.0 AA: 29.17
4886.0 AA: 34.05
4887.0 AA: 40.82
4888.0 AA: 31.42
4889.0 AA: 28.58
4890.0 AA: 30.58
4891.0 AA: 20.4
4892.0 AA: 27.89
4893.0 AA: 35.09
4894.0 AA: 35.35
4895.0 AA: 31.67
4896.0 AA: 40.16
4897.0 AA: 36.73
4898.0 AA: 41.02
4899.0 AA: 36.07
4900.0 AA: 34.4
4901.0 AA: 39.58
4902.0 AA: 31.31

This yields 2.8 AA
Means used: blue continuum 36.8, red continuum 34.8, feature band 32.2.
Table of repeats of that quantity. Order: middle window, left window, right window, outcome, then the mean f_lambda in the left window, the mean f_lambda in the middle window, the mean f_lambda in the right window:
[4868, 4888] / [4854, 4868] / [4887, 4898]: -3.3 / 29.7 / 36.4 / 32.6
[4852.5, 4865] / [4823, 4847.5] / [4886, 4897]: 2.3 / 36.6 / 28.3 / 32.5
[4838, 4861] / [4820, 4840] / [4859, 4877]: 2.4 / 37.9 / 31.9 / 33.3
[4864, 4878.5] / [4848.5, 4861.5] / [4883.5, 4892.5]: -2.3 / 29.9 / 35.1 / 30.7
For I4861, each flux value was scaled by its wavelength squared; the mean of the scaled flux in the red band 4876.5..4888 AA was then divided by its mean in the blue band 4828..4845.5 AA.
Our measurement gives 1.03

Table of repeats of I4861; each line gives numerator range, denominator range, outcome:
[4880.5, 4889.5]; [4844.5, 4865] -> 1.22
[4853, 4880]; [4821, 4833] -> 0.86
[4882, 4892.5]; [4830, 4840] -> 0.85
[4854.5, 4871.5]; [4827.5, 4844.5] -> 0.83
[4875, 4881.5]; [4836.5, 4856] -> 1.14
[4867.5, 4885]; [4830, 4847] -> 1.03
